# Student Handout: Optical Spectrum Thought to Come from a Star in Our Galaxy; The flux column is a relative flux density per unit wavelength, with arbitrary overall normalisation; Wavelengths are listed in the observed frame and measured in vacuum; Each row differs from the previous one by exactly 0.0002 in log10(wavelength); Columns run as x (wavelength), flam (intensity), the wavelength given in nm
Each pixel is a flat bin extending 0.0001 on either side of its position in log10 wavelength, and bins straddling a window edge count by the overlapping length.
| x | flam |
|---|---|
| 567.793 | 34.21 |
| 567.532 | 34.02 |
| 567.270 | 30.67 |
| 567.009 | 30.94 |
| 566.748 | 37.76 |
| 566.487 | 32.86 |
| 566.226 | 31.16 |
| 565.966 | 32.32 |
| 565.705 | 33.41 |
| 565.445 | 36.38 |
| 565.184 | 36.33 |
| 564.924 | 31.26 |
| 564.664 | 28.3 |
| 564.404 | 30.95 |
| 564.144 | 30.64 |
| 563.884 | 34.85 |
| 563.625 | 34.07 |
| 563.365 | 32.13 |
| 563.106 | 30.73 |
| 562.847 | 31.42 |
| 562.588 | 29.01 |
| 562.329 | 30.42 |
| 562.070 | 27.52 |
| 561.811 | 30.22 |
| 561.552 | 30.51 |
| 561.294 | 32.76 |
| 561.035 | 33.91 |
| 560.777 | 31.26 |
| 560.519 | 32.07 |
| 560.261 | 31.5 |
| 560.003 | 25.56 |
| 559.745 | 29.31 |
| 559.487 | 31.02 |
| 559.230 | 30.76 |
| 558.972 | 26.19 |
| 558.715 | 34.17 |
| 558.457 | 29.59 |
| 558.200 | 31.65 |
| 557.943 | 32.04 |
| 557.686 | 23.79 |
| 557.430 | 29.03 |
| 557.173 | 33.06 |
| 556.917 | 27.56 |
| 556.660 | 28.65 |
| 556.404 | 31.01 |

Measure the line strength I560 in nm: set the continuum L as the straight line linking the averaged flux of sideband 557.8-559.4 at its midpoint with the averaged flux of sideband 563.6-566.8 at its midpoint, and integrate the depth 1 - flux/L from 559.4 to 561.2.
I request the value 0.03 nm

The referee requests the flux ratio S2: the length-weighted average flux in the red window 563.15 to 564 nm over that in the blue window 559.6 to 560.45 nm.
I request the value 1.15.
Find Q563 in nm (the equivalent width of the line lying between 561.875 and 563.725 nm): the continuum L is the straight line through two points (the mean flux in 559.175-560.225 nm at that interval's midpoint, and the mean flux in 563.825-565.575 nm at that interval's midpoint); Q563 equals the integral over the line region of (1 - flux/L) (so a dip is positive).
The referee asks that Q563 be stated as 0.04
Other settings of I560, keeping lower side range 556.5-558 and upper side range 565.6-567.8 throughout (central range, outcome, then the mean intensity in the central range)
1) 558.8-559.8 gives 0.009 nm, 29.5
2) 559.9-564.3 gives -0.017 nm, 31.1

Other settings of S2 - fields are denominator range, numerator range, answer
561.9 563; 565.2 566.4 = 1.13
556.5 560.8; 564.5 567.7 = 1.11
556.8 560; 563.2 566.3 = 1.10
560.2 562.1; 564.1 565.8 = 1.04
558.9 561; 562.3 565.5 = 1.07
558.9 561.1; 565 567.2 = 1.12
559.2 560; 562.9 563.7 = 1.09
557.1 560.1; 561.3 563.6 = 1.03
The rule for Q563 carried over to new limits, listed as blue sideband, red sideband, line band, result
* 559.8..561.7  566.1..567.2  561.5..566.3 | 0.06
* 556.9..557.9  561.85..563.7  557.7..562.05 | -0.13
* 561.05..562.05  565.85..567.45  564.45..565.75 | -0.03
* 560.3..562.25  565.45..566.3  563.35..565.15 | 0.02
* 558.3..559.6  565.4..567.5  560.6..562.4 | 0.02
